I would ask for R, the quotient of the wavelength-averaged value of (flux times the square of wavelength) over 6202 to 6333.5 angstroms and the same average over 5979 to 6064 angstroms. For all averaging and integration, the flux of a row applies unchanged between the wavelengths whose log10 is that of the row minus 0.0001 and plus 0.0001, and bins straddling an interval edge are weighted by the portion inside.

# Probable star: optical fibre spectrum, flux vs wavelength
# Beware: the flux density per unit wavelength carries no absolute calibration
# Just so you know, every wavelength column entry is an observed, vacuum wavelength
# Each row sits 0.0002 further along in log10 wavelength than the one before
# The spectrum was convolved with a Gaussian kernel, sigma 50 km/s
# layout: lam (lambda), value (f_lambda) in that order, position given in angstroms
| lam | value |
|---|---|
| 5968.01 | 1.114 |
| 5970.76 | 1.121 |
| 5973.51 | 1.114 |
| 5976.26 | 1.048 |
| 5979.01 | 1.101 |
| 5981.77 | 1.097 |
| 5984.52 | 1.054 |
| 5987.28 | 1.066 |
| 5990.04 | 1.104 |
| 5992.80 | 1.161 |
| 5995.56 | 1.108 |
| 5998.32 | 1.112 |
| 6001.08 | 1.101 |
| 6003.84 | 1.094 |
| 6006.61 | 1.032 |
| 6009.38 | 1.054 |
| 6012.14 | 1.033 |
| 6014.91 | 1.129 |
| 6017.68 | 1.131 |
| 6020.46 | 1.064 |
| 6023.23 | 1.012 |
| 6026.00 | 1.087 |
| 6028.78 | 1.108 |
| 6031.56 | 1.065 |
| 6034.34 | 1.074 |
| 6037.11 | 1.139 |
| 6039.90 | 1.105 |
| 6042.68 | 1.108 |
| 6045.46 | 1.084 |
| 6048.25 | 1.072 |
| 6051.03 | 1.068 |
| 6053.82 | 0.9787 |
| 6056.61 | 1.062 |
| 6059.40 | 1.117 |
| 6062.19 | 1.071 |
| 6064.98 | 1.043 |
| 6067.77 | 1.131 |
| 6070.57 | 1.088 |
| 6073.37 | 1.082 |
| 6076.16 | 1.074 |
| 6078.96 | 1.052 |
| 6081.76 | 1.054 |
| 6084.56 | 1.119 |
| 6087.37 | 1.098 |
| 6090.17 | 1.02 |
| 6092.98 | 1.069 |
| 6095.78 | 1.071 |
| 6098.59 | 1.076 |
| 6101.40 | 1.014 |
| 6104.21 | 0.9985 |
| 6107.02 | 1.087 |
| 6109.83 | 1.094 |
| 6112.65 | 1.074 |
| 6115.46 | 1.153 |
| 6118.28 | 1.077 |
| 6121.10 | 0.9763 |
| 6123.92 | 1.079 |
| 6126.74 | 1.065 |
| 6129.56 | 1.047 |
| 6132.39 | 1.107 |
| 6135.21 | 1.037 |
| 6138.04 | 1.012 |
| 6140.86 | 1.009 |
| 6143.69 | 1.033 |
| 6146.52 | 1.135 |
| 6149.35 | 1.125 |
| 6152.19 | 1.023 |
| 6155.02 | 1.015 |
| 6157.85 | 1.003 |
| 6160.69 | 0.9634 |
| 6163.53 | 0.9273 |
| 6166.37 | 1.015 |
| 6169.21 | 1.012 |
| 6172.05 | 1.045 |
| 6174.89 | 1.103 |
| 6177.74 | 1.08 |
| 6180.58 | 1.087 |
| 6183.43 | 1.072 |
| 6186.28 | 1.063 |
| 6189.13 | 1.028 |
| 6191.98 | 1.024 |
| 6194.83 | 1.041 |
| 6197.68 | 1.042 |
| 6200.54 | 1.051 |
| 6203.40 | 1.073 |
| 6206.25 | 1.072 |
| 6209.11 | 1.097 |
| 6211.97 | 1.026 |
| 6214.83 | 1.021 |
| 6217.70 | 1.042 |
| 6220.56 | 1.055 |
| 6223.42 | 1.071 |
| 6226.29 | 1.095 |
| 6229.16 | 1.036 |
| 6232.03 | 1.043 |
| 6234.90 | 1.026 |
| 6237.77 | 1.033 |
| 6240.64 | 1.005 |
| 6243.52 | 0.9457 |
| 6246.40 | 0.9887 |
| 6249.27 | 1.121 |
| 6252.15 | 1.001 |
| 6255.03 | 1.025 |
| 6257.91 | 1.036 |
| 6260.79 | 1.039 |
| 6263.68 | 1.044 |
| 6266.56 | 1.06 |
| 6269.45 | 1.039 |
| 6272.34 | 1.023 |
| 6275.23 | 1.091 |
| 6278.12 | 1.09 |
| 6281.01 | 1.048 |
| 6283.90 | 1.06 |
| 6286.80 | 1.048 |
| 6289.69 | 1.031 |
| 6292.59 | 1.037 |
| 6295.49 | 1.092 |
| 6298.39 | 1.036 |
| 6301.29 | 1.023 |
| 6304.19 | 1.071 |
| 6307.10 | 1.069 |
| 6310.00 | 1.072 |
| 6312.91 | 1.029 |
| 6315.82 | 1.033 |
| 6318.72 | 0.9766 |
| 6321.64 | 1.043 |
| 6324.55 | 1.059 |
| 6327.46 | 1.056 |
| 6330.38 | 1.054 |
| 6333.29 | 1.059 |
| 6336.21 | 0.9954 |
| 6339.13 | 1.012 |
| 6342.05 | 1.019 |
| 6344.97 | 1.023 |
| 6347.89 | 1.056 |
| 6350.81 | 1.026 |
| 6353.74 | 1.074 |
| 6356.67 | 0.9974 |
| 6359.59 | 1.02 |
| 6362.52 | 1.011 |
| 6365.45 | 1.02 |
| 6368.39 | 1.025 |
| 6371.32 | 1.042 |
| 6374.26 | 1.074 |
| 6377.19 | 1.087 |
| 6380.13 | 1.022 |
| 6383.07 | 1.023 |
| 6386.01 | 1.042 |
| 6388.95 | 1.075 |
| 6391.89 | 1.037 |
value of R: 1.05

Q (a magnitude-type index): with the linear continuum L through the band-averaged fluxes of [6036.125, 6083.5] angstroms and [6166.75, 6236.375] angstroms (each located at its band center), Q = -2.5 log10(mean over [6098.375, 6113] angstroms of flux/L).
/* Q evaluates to 0.02 mag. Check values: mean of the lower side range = 1.08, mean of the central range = 1.05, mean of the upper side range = 1.05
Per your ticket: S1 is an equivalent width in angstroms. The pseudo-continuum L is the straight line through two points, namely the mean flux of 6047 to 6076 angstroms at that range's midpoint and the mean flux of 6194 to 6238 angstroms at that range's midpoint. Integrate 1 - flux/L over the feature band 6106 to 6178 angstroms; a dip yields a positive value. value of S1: 0.8 angstroms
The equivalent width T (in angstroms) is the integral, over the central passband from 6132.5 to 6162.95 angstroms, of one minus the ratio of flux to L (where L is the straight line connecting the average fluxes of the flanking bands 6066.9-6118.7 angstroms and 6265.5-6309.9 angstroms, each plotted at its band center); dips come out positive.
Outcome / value 0.96 angstroms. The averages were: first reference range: 1.07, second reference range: 1.05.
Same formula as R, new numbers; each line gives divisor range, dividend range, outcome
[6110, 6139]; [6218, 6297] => 1.02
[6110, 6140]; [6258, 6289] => 1.04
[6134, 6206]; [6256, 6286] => 1.04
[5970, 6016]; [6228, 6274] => 1.03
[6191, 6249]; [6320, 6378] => 1.04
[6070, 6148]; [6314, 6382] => 1.05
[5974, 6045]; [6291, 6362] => 1.06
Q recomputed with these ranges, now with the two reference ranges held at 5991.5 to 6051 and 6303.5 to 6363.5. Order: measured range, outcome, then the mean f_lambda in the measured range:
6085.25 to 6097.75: 0.009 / 1.07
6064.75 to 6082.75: 0.002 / 1.08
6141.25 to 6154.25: -0.003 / 1.07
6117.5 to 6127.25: 0.026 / 1.05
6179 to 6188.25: -0.010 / 1.07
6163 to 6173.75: 0.057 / 1.01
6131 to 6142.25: 0.028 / 1.04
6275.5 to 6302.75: -0.011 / 1.05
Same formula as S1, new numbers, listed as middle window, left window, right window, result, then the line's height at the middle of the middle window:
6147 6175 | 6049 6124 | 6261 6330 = 1.00 angstroms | 1.06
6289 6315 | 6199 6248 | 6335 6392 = -0.36 angstroms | 1.04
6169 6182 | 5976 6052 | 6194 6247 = -0.24 angstroms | 1.05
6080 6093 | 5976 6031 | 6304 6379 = 0.02 angstroms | 1.07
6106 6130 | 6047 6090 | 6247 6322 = -0.15 angstroms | 1.07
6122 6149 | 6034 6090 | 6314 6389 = 0.23 angstroms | 1.07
